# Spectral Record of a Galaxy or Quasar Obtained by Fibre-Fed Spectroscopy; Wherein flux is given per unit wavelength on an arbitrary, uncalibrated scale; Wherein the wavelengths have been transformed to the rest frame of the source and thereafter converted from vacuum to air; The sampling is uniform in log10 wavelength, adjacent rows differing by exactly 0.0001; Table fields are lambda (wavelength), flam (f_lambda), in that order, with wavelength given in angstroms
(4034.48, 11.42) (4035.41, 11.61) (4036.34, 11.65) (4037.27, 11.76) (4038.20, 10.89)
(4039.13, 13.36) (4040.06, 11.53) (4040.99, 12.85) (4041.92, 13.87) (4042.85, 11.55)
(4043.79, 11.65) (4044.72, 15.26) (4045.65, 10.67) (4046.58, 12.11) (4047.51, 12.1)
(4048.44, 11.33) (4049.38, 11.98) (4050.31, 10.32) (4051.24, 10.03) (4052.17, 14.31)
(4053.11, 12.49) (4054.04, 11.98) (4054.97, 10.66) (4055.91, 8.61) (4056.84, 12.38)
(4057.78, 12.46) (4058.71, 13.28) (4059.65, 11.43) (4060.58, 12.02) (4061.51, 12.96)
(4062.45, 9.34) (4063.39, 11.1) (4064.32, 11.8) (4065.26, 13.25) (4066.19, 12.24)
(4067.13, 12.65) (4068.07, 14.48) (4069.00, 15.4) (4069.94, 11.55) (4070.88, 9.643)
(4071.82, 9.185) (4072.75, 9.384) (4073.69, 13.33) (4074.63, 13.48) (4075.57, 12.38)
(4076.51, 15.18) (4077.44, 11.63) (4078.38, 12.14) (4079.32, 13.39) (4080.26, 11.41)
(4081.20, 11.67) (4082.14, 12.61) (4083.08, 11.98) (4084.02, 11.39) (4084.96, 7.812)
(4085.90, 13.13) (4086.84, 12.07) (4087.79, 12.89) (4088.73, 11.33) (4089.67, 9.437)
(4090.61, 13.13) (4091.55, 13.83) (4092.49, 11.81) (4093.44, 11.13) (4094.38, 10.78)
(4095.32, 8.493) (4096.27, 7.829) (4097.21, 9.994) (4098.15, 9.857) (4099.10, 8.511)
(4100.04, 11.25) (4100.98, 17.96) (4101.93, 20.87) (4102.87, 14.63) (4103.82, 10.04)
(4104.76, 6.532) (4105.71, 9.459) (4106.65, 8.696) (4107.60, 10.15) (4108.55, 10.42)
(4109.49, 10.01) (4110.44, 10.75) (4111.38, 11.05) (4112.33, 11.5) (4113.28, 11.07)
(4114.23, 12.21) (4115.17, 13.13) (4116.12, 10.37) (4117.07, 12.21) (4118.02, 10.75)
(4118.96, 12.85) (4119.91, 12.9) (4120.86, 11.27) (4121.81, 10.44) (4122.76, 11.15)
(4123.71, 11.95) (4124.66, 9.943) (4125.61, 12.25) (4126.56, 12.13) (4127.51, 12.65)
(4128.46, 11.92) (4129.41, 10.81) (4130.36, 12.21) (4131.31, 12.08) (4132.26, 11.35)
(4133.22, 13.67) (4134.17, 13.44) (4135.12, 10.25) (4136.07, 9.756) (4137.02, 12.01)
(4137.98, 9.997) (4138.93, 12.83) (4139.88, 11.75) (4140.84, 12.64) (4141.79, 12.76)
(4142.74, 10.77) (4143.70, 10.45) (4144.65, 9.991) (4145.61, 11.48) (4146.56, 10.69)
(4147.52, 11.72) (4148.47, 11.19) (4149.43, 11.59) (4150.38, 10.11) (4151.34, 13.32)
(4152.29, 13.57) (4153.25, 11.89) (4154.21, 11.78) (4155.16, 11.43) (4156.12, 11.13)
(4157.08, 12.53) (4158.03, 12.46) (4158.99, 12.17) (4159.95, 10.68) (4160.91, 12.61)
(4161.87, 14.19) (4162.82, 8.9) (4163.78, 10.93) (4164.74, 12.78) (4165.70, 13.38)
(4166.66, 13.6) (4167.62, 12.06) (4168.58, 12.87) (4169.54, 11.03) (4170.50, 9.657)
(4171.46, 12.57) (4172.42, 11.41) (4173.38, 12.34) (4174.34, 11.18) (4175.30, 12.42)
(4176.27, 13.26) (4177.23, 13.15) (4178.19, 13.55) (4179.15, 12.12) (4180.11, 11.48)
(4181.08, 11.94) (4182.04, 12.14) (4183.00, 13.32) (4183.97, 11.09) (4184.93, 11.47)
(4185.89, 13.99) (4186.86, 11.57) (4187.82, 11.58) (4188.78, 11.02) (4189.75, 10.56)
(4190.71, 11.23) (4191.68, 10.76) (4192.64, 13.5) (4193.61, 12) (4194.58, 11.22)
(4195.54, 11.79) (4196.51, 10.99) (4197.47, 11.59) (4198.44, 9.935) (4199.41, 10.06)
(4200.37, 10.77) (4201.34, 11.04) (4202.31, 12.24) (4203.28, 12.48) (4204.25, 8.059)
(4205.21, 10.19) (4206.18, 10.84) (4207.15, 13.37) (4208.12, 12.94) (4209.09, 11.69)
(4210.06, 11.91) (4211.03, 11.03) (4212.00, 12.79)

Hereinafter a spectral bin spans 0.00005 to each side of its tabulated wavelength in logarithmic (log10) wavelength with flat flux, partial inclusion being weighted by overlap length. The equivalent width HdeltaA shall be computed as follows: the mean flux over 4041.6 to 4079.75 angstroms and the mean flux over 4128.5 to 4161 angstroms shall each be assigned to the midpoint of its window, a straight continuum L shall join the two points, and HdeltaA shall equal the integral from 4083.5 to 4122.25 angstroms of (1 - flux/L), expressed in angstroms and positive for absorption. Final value 1.79 angstroms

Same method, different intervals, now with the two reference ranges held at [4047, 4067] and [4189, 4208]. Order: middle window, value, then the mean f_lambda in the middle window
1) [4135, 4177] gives -1.4 angstroms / 11.8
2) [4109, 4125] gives 0.2 angstroms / 11.4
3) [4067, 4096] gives -0.5 angstroms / 11.9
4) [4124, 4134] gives -0.4 angstroms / 11.9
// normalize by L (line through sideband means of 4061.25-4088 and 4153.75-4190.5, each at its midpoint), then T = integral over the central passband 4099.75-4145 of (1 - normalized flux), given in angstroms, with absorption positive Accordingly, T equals 1.4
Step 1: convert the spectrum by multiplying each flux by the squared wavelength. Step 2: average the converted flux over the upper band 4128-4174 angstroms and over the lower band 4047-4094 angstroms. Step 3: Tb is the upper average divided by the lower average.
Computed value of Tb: 1.0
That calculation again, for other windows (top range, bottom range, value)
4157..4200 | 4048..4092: 1.05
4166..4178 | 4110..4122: 1.08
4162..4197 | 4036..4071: 1.05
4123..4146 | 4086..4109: 1.05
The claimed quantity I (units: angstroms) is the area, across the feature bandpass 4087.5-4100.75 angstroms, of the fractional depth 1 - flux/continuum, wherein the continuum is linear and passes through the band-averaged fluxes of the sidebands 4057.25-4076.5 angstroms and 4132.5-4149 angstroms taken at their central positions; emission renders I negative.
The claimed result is 1.2 angstroms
